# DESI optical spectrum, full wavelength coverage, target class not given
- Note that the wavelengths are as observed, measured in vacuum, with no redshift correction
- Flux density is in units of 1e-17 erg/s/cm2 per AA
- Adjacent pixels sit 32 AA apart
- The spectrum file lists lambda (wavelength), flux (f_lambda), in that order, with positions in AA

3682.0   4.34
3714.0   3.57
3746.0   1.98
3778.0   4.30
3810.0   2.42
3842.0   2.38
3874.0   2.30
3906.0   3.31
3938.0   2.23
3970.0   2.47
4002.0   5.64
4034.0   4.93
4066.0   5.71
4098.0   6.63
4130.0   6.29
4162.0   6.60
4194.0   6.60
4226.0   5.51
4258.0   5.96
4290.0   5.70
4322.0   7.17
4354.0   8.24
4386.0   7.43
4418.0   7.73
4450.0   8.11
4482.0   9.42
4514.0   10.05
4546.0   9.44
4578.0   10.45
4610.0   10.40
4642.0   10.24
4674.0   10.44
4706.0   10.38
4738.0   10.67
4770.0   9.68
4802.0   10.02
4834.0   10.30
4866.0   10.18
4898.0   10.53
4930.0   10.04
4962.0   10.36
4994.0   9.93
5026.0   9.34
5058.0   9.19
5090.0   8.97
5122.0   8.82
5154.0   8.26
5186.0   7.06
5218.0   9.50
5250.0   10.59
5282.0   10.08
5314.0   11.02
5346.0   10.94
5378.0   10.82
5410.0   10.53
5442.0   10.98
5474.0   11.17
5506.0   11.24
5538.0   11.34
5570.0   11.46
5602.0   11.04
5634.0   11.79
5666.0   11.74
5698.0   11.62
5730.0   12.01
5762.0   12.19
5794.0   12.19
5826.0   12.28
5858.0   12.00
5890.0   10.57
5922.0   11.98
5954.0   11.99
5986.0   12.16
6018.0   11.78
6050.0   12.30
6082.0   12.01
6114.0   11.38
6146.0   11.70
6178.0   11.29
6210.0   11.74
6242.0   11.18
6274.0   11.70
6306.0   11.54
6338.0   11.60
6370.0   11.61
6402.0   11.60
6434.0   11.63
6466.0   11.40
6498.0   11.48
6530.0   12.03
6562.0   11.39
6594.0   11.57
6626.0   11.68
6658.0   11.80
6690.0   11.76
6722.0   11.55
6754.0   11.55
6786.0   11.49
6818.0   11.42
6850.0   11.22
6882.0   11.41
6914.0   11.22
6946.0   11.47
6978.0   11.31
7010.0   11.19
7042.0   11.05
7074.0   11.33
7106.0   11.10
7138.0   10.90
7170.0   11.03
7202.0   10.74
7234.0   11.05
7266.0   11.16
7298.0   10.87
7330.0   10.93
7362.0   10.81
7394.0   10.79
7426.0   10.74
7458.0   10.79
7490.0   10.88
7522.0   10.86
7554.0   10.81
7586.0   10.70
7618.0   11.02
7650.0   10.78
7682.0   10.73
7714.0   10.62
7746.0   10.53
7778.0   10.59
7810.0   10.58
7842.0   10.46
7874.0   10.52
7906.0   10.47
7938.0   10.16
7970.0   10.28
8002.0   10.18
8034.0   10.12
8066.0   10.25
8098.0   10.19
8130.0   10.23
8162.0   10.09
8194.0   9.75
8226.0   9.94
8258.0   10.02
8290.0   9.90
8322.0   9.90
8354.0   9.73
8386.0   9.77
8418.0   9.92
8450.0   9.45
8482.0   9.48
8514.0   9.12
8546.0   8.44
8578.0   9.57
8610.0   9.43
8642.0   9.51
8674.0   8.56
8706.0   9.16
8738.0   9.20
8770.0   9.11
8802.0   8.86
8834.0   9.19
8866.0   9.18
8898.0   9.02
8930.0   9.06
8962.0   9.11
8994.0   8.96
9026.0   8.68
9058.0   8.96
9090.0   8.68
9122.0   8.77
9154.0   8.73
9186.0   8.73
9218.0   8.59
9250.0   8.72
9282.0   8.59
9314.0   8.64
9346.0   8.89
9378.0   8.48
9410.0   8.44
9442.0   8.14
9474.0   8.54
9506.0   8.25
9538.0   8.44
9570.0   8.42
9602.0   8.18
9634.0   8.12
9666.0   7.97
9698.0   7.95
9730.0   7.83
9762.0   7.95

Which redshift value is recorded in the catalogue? 0.00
